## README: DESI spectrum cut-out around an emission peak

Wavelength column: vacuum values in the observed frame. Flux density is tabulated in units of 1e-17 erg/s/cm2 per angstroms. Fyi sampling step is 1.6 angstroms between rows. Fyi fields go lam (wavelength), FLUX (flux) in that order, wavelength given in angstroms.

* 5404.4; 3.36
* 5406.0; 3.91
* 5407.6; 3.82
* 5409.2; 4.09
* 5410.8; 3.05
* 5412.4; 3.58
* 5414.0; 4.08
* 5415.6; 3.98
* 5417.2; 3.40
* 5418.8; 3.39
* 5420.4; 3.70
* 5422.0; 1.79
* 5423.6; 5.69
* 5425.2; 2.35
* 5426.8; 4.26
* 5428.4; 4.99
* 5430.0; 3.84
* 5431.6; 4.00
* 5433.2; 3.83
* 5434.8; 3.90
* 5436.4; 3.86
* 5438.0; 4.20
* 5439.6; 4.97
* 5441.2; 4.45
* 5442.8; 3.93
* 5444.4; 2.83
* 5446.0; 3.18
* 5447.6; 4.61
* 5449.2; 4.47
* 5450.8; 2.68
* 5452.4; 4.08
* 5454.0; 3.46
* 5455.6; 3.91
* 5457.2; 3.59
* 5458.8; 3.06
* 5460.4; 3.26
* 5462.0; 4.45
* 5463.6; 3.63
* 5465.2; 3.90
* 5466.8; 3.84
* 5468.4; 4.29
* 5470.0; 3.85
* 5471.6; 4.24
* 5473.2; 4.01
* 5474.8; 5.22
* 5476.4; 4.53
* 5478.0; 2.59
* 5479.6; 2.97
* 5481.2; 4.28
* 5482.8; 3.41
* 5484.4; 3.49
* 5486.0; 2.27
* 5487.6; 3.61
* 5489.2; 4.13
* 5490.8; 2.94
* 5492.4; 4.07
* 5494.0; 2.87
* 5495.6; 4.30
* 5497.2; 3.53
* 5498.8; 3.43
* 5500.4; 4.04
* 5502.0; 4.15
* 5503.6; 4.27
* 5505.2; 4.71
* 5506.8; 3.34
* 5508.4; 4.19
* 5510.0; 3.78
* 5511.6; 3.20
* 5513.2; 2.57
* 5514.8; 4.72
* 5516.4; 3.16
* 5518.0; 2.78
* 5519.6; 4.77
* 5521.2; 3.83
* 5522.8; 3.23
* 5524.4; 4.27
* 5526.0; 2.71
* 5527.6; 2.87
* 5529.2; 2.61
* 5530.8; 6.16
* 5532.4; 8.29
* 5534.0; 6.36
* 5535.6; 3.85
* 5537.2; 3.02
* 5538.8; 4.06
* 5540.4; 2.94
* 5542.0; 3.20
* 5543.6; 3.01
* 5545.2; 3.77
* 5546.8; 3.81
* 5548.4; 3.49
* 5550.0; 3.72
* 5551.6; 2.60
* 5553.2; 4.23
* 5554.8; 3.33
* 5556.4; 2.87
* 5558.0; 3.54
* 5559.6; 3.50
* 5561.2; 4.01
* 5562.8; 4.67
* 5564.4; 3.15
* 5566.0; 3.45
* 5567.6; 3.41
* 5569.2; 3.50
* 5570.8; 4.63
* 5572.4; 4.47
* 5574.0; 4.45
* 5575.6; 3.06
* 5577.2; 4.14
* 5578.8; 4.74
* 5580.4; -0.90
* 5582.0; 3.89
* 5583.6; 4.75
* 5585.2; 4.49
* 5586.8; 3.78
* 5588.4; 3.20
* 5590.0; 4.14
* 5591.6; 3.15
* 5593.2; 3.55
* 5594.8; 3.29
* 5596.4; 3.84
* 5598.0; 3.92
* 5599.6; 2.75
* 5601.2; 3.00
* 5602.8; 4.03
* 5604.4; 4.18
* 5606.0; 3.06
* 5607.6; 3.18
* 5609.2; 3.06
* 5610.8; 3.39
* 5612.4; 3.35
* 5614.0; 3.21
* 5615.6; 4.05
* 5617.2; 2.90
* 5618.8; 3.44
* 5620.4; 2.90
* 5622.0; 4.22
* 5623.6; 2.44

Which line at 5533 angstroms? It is H-beta 4861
